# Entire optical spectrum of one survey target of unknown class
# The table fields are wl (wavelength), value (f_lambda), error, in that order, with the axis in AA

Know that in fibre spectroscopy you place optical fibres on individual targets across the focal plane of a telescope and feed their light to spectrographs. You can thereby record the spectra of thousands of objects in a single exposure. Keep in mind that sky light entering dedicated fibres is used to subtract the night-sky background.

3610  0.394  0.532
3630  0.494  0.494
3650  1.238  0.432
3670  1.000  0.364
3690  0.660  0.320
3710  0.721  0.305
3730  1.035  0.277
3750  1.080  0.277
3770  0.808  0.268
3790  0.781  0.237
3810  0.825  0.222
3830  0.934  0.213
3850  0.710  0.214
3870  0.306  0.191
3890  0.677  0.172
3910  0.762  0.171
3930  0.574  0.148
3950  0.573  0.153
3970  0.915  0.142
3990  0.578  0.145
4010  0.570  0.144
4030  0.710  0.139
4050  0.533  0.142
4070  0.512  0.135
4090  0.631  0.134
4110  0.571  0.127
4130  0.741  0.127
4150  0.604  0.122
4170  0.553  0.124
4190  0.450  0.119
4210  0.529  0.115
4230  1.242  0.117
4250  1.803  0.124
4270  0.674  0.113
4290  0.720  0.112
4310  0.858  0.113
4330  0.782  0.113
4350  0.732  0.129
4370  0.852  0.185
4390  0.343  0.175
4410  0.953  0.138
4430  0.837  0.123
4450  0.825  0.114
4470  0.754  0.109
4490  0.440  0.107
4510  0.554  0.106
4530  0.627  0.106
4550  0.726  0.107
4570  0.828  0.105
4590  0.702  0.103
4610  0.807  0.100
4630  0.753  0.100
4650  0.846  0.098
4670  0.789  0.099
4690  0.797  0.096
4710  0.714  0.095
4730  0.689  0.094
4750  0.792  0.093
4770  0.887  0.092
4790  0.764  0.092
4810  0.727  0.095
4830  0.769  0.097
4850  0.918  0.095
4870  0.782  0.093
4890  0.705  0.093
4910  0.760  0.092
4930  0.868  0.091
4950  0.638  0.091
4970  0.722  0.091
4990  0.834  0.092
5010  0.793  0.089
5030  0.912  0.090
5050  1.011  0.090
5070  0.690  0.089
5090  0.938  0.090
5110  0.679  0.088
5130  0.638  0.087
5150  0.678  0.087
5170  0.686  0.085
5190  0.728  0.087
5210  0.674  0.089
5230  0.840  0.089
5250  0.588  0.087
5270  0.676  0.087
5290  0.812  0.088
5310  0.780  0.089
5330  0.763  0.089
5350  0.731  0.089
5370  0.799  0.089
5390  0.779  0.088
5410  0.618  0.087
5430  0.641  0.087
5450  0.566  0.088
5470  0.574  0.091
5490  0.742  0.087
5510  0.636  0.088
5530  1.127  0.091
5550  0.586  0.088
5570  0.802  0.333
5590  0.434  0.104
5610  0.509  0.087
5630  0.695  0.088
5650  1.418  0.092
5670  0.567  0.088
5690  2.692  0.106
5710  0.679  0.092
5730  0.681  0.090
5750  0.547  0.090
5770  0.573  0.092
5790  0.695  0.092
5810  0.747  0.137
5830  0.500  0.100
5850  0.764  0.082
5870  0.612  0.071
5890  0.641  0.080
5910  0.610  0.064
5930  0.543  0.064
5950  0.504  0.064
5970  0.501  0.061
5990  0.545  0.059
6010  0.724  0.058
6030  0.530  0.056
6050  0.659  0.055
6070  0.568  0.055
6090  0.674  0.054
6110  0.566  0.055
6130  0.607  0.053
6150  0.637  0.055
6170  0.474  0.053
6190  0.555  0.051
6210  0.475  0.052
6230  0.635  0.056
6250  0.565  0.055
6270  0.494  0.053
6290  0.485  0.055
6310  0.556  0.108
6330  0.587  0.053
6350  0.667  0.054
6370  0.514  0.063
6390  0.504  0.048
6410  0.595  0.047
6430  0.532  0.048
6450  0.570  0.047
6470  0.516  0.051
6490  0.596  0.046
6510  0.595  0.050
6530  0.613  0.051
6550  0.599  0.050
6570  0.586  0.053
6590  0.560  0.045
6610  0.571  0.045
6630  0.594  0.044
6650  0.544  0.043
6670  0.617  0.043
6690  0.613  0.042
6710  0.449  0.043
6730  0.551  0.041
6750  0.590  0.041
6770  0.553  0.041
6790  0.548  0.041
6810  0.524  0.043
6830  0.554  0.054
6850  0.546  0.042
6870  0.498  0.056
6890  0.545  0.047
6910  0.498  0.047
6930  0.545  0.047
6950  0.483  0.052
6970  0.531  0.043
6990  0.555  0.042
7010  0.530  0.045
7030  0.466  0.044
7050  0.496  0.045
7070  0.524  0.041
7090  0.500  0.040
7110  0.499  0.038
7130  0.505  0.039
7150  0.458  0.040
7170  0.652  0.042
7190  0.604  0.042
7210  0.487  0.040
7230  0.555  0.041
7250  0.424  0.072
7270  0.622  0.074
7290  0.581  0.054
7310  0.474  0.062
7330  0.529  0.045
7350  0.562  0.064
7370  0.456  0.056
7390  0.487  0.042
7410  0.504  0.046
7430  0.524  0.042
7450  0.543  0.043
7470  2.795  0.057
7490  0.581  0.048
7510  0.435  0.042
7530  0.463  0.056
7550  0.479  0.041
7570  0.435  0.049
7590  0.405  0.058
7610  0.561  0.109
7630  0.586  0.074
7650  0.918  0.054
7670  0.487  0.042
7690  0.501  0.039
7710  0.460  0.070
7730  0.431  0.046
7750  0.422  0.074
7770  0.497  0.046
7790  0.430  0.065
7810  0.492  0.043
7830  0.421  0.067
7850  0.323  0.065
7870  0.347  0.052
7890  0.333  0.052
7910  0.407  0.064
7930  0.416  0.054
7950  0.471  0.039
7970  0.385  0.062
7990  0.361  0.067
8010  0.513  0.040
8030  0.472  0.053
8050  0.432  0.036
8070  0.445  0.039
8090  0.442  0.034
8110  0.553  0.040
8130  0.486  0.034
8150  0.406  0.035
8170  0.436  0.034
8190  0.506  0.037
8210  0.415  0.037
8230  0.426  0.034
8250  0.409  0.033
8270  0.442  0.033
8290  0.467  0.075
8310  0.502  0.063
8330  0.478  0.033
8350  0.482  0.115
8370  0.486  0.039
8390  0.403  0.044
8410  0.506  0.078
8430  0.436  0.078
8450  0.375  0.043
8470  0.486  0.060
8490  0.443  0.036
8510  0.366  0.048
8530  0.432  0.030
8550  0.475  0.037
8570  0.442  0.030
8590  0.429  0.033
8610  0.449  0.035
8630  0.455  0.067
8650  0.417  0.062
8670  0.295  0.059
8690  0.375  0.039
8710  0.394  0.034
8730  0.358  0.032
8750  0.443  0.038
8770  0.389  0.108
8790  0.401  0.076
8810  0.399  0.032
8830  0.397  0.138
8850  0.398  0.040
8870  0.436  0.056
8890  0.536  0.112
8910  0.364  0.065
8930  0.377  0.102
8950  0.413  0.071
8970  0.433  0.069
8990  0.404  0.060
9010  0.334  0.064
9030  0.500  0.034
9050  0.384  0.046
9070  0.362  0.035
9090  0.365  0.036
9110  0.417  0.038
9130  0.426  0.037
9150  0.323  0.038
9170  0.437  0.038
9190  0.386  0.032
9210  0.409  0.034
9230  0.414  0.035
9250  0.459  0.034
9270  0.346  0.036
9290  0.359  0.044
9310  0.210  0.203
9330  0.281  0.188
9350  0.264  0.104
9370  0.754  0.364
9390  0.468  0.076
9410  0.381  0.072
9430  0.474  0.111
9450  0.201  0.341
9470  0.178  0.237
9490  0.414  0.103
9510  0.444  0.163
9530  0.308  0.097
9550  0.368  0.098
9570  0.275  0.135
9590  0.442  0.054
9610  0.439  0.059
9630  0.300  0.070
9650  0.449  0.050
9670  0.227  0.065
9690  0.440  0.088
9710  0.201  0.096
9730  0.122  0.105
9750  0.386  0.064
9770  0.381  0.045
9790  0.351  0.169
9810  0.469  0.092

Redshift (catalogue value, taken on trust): 0.137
